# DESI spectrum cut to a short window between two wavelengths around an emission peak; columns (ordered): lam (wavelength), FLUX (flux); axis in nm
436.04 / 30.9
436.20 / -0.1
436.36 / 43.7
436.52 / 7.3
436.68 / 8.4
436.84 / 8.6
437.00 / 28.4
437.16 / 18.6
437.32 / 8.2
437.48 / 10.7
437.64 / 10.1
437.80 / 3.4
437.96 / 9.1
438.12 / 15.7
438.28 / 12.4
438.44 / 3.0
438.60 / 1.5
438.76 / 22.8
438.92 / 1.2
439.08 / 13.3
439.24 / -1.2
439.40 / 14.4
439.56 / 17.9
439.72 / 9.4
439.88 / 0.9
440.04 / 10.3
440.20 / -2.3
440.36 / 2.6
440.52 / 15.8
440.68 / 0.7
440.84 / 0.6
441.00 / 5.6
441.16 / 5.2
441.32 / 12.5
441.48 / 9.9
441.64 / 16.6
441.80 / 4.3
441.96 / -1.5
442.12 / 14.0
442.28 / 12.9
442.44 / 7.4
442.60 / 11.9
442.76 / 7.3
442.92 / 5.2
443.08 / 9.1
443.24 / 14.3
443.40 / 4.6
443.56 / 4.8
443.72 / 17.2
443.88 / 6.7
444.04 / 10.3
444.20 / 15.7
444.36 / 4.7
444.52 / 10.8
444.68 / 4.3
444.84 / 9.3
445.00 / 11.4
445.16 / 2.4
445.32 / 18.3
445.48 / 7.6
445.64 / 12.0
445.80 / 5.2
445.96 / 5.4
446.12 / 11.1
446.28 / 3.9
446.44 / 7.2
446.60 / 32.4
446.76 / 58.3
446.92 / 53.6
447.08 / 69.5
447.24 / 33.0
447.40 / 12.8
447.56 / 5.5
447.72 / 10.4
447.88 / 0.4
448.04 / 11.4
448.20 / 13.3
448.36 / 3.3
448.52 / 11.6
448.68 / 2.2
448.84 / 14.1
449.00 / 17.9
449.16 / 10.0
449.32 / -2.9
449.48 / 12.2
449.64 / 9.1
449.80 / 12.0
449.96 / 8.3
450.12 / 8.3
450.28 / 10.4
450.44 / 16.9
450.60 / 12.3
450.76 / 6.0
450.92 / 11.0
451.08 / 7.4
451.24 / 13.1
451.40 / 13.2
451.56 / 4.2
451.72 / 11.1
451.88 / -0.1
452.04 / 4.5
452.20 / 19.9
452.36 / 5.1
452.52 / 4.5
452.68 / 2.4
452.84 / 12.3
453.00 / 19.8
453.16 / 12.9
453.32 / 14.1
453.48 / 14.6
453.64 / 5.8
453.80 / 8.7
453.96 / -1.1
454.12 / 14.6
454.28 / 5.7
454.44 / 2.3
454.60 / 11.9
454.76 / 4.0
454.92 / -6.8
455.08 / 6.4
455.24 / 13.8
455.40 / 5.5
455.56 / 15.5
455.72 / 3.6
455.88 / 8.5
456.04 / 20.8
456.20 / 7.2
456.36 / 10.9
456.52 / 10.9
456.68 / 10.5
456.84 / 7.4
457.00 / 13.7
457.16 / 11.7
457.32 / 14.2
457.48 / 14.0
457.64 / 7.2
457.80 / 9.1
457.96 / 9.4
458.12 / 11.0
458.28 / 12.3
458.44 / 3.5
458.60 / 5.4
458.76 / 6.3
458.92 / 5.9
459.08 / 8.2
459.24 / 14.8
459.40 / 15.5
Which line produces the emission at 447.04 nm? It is [O II]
